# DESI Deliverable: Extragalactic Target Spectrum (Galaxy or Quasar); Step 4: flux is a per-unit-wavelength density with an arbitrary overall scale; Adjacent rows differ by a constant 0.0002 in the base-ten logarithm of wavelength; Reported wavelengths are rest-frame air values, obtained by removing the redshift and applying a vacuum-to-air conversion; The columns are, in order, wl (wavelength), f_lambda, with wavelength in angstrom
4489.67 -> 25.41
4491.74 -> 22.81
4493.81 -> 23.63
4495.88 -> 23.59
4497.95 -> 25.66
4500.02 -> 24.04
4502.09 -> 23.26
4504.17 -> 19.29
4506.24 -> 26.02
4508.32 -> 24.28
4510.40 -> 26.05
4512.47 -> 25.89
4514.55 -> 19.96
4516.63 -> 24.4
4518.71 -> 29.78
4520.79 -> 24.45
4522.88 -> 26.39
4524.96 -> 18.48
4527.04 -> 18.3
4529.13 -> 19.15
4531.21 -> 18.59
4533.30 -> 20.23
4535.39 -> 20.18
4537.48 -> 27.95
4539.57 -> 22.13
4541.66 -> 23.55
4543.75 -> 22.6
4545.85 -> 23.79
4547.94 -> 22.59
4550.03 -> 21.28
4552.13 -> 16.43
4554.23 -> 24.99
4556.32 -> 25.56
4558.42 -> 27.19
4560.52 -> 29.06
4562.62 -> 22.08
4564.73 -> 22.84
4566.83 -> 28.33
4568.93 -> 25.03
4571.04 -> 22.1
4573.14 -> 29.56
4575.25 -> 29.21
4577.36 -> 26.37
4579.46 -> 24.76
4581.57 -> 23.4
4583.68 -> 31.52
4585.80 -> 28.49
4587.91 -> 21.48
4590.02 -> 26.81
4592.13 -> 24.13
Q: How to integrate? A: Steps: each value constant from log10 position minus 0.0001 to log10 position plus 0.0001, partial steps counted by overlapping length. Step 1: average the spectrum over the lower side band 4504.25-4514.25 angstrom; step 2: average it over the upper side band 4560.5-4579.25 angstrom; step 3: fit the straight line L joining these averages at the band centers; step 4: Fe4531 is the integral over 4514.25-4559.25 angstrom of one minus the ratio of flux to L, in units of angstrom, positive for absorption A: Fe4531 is 4.4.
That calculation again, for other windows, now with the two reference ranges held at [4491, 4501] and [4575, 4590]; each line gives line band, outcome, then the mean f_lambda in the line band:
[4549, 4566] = 1.3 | 23.7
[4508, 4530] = 1.1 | 23.4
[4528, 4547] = 2.4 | 22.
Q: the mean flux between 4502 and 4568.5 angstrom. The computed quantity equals 23.3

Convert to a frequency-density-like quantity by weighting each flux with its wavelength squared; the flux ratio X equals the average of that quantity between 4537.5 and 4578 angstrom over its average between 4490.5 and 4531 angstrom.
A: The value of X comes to 1.1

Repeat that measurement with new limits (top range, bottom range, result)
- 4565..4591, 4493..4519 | 1.12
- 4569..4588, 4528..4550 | 1.22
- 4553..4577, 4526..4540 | 1.26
